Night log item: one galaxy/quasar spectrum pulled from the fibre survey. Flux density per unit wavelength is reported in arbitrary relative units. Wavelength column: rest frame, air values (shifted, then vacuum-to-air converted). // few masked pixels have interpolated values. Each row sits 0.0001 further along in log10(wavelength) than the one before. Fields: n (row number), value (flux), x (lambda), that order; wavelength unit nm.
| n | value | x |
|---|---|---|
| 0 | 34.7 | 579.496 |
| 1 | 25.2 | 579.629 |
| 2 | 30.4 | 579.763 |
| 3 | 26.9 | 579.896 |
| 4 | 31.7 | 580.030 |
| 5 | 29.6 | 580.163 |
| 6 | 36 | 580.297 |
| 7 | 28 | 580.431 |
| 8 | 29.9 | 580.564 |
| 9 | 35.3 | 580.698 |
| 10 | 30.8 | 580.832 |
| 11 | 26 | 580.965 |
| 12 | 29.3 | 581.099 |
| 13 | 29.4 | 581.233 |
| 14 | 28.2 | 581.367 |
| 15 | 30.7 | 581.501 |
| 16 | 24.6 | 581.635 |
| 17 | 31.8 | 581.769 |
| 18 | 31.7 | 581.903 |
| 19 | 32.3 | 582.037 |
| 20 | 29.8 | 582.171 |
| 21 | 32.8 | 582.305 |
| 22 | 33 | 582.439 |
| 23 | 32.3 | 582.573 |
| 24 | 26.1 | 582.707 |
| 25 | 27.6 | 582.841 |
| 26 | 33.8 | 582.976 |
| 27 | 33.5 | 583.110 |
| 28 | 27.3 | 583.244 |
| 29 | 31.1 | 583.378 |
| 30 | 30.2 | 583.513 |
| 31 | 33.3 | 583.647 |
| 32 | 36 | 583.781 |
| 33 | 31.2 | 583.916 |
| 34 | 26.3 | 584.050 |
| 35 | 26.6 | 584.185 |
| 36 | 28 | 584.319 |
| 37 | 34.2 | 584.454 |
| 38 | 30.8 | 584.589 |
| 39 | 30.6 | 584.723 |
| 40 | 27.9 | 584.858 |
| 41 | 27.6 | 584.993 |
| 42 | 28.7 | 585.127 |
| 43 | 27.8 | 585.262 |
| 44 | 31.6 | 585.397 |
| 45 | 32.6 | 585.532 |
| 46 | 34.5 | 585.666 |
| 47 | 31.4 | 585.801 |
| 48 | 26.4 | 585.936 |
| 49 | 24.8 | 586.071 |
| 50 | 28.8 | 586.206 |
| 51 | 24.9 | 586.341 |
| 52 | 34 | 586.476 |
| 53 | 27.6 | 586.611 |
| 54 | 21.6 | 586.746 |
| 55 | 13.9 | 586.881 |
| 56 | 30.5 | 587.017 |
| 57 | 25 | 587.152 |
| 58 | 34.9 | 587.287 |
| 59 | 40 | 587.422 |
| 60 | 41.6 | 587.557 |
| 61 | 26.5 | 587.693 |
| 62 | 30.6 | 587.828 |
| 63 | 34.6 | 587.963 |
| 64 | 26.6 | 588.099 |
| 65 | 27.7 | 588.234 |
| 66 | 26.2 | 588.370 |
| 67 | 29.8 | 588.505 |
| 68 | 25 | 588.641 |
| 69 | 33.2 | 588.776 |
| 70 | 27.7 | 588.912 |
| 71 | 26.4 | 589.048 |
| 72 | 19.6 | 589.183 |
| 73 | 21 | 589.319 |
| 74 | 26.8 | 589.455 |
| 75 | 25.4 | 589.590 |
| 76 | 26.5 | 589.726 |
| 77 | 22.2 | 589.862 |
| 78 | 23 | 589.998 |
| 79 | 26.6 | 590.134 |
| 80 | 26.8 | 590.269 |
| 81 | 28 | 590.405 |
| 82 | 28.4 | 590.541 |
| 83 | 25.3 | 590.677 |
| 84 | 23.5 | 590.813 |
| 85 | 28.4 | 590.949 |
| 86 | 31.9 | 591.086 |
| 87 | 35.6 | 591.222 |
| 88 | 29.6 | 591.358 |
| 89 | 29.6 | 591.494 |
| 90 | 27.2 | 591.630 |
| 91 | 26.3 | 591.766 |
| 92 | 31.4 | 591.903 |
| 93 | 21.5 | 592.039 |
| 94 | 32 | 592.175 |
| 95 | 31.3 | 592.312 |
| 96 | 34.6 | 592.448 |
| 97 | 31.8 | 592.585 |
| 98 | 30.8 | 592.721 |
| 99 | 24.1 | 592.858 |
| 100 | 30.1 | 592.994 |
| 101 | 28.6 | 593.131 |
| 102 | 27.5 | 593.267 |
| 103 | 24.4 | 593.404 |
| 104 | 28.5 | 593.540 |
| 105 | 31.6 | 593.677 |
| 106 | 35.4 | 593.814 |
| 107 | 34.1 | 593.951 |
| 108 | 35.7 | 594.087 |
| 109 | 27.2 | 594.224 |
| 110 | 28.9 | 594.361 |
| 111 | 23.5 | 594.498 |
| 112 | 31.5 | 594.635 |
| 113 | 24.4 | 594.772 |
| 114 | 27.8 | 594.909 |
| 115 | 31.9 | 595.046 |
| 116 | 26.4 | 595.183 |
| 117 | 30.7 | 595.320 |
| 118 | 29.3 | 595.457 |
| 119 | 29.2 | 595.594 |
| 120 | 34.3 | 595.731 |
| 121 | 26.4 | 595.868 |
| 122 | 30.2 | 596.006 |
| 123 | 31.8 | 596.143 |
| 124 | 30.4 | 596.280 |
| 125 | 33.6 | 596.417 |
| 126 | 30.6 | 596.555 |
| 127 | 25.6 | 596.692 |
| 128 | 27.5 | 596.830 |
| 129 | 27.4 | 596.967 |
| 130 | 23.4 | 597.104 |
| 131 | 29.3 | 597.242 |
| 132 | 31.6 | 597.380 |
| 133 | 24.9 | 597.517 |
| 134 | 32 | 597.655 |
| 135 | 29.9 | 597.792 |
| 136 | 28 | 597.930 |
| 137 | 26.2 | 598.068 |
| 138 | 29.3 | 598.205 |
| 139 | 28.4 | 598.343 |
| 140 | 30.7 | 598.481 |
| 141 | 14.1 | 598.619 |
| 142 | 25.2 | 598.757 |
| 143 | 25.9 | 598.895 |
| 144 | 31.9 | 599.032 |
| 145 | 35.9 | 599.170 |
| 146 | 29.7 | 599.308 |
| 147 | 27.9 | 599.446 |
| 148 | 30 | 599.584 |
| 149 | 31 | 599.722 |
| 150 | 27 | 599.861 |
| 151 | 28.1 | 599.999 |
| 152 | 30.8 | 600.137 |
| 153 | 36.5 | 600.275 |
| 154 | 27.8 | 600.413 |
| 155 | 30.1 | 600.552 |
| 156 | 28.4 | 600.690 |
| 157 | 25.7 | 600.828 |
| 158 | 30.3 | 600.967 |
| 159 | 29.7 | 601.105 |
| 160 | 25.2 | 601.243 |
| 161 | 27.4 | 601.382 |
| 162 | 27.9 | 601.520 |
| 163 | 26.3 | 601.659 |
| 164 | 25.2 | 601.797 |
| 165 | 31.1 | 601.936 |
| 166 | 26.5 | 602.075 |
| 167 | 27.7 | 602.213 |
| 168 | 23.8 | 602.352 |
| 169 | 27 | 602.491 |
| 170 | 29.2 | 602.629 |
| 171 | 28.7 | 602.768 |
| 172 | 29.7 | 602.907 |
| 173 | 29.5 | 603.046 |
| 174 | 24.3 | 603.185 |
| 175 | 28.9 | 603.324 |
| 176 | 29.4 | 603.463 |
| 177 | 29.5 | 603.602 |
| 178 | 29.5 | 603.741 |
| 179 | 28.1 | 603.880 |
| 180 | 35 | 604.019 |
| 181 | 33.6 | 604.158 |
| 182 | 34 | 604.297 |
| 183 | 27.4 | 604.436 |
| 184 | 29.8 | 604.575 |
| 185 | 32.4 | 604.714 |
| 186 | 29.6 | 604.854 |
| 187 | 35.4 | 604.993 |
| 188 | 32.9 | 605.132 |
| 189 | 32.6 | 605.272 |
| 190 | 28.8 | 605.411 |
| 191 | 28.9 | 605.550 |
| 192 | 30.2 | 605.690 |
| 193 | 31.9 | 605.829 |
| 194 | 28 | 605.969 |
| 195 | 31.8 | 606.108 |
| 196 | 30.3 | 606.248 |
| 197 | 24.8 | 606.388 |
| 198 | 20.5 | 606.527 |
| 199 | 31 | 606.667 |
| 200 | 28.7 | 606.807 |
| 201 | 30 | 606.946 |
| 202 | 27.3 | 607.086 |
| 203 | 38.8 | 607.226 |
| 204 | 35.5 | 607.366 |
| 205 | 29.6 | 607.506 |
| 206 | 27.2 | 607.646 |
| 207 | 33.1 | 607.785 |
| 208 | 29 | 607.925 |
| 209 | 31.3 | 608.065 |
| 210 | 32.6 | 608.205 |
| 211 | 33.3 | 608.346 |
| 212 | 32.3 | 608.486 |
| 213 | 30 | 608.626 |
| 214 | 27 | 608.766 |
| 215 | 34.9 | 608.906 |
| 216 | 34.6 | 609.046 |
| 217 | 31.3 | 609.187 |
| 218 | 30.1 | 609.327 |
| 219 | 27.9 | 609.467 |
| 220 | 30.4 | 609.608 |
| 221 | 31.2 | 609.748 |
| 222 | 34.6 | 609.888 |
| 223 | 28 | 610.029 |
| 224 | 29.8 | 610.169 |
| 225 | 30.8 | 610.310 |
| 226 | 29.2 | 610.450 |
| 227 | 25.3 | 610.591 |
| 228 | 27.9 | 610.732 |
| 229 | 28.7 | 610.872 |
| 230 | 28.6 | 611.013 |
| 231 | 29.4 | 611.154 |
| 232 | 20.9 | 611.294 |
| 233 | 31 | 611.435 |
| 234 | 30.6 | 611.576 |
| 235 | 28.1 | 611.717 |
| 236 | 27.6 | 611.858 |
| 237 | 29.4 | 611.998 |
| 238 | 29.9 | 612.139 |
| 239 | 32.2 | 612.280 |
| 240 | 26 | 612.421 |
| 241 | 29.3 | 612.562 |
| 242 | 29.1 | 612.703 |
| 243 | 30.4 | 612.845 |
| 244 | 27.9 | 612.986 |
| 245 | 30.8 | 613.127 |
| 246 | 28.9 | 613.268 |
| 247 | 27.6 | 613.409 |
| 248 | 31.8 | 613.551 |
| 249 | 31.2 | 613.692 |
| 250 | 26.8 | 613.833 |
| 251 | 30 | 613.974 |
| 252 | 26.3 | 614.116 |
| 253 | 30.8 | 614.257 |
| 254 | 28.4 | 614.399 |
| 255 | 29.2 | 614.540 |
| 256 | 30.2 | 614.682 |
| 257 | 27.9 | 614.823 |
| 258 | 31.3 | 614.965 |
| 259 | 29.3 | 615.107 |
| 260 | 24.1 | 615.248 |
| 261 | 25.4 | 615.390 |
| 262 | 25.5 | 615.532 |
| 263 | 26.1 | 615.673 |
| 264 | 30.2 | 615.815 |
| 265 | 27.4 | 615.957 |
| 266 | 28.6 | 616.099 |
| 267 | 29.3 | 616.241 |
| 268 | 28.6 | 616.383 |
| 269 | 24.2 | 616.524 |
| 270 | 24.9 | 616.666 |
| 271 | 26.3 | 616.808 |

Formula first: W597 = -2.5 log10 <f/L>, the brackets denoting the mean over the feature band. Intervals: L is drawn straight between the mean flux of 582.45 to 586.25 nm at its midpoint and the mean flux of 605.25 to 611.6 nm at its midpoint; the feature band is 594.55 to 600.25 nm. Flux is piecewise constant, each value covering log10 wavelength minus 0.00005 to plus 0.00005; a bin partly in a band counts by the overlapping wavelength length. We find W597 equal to 0.04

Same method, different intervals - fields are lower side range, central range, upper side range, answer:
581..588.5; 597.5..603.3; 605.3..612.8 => 0.06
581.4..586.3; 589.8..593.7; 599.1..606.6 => 0.06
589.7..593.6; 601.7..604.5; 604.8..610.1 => 0.04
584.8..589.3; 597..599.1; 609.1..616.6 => 0.05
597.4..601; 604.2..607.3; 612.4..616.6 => -0.06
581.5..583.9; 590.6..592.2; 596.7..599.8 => 0.04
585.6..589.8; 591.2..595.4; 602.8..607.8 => -0.02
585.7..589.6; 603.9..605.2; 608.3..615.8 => -0.11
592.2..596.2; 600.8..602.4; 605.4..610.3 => 0.11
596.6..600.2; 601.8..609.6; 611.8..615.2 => -0.05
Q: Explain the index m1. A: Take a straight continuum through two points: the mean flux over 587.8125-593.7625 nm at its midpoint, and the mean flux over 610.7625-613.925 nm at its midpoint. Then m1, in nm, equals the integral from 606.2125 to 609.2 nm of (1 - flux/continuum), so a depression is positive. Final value -0.20 nm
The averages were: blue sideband 27.9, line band 30.6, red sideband 28.9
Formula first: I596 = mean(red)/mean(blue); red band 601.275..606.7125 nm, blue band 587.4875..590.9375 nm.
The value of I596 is 1.1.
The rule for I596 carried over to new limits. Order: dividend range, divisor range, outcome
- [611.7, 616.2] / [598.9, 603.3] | 1.00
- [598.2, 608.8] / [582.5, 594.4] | 1.01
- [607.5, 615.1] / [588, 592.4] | 1.09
